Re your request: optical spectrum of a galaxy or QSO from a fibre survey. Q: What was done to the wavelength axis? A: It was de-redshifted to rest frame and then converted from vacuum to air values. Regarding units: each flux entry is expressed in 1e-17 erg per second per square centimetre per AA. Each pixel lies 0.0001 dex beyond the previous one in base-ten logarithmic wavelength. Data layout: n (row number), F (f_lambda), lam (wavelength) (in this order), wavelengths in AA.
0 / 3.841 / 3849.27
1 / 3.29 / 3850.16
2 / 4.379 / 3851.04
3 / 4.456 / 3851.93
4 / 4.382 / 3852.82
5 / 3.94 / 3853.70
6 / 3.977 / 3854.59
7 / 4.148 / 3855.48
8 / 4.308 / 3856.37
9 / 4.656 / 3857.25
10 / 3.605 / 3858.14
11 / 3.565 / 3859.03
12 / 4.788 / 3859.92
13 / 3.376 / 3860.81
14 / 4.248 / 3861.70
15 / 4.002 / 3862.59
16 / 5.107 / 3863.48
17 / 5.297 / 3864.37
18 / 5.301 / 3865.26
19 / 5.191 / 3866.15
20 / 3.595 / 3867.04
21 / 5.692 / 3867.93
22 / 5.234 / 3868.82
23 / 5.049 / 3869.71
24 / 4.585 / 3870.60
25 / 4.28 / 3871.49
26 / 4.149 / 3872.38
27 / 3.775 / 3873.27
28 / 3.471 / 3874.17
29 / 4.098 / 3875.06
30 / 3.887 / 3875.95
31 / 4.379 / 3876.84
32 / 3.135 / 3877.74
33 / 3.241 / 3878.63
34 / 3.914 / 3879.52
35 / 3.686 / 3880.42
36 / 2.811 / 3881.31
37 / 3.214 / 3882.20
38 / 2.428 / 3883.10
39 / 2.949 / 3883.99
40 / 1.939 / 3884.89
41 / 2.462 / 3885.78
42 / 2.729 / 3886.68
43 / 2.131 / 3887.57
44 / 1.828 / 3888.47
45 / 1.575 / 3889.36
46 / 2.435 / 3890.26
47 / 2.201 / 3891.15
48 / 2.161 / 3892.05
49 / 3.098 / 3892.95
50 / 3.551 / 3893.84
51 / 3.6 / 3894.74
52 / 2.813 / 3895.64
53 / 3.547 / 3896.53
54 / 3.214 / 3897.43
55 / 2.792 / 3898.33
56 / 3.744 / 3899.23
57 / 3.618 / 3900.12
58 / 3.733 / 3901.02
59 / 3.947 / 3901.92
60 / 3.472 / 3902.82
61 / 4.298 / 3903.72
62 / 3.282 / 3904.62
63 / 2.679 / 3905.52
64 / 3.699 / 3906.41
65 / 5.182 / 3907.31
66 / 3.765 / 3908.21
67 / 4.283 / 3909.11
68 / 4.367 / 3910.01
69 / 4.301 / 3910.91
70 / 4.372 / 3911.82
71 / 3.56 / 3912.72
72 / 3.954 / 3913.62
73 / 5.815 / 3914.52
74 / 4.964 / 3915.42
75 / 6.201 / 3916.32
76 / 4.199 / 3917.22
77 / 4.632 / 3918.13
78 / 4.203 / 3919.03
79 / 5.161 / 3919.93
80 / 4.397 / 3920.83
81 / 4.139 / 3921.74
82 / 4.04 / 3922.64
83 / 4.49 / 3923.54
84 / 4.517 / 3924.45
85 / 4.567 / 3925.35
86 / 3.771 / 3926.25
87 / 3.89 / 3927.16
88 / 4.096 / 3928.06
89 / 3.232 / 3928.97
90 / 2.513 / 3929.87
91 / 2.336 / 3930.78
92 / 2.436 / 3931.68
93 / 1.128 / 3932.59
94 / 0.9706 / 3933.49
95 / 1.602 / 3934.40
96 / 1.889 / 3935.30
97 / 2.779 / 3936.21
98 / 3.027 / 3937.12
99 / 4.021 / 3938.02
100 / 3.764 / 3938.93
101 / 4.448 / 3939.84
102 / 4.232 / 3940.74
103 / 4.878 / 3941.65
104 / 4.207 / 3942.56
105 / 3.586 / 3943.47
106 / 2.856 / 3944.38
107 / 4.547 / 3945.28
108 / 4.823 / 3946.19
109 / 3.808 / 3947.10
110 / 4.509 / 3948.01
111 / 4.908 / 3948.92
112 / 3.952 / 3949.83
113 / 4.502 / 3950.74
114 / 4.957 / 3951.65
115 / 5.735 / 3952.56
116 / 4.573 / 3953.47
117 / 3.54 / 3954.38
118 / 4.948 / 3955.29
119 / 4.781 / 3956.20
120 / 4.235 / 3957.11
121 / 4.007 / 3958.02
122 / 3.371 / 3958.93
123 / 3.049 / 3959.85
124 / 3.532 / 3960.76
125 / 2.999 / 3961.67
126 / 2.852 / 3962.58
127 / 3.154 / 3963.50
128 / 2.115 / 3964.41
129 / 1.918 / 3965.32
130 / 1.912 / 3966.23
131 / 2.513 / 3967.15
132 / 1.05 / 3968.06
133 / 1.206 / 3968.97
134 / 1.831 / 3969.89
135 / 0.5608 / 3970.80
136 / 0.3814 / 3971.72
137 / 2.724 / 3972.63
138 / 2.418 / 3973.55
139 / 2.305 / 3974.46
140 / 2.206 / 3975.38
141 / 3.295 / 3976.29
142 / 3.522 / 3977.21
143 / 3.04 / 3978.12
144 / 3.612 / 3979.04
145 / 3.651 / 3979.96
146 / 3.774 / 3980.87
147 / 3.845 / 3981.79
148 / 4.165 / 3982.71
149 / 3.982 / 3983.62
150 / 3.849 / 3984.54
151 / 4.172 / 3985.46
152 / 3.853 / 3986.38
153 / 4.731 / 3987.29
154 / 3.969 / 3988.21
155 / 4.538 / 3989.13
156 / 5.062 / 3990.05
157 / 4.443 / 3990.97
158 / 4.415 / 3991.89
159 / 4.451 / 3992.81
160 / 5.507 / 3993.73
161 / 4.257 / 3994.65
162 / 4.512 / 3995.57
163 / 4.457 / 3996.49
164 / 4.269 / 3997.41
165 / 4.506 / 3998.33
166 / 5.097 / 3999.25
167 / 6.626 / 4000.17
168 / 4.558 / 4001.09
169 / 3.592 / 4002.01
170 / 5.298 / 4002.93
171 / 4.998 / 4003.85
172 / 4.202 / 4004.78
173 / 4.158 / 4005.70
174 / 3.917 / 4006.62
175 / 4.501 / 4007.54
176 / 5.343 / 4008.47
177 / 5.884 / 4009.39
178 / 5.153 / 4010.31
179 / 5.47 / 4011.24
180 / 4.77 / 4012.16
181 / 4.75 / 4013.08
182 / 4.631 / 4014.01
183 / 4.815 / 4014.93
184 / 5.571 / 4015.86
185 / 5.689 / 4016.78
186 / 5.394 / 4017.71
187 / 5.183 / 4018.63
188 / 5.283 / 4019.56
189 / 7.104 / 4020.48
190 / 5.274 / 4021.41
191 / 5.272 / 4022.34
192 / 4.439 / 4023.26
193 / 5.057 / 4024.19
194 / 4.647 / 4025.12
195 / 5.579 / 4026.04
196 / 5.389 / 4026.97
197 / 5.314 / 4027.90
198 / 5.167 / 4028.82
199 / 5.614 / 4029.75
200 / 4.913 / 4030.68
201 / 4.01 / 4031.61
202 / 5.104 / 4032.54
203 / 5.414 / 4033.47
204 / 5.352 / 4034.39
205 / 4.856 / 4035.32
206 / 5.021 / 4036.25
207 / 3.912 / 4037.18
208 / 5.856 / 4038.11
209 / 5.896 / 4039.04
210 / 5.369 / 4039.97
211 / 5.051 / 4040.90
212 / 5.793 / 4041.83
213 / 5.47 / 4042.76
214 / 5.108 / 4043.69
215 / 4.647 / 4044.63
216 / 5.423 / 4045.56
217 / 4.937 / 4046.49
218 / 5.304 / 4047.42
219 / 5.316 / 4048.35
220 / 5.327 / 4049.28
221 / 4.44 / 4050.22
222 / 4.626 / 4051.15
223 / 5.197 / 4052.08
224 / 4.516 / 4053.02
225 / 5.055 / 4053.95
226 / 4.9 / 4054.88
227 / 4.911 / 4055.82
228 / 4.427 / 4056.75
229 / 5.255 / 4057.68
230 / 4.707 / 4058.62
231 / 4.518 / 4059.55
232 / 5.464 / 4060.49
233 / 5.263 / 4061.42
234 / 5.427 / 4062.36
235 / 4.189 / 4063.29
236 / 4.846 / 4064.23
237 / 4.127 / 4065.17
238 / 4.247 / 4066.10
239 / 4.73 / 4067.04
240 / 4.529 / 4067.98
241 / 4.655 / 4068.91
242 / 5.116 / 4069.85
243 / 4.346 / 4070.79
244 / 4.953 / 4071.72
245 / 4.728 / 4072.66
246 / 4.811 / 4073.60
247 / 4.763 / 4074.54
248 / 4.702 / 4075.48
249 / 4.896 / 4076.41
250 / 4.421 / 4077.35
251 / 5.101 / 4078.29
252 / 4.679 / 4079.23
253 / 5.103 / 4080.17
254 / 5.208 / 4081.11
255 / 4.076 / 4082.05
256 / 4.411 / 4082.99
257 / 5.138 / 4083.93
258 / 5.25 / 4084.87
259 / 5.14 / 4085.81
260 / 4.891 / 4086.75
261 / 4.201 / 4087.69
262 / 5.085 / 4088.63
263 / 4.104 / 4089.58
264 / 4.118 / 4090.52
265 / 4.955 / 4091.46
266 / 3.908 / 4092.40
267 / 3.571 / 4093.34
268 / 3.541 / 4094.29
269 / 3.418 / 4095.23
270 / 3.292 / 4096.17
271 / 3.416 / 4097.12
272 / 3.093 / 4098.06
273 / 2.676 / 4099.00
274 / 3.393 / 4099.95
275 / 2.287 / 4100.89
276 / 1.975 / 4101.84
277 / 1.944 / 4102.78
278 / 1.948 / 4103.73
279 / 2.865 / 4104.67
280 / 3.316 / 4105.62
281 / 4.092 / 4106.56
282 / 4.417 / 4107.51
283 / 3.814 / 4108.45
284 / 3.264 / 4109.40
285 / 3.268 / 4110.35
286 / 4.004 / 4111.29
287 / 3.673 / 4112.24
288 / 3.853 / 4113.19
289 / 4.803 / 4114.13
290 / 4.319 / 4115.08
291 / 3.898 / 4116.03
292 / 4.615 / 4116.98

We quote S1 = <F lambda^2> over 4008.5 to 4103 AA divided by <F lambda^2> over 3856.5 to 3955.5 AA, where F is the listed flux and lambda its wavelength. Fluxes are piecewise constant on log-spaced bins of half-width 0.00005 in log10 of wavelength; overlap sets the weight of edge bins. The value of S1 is 1.35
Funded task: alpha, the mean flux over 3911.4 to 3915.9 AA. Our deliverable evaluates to 4.55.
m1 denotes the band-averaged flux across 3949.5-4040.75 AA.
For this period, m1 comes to 4.26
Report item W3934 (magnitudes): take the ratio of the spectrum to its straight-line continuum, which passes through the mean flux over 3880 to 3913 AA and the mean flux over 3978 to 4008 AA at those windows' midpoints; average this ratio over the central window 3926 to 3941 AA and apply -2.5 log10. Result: 0.25 mag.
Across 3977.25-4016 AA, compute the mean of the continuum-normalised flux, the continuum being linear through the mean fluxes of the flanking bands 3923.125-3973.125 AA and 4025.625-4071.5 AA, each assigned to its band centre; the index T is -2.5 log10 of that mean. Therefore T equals -0.10 mag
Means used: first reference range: 3.31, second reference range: 4.99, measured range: 4.51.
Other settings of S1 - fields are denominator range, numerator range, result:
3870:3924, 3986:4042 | 1.44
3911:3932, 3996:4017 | 1.22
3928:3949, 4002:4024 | 1.58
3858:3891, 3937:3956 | 1.21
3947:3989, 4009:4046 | 1.60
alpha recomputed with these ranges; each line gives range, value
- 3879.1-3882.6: 3.41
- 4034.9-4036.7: 4.94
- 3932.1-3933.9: 1.08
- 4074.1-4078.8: 4.78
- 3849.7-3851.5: 3.84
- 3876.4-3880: 3.66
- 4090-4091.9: 4.53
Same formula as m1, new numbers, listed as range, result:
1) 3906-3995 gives 3.68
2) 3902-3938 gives 3.75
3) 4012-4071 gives 5.04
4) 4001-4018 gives 4.88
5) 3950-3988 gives 3.25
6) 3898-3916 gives 4.02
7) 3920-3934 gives 3.41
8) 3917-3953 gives 3.79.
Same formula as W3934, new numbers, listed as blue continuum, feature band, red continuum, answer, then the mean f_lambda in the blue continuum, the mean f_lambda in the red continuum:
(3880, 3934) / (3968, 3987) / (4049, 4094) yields 0.36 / 3.48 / 4.72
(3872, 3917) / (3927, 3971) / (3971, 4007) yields 0.14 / 3.49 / 3.99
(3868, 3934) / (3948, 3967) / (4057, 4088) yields 0.07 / 3.6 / 4.79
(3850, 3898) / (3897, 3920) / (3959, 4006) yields -0.13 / 3.68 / 3.55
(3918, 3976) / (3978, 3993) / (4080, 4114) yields -0.18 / 3.36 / 3.8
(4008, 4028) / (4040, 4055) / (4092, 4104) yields -0.15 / 5.27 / 2.97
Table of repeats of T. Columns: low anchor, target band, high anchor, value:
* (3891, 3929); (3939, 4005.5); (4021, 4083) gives 0.163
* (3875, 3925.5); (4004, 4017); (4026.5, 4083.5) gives -0.079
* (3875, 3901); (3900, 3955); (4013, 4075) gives -0.125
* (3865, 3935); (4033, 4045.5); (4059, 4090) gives -0.153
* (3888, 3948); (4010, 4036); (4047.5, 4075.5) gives -0.155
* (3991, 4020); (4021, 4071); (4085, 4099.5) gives -0.122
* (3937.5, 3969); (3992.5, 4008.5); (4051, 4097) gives -0.145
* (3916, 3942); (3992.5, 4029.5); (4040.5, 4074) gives -0.131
